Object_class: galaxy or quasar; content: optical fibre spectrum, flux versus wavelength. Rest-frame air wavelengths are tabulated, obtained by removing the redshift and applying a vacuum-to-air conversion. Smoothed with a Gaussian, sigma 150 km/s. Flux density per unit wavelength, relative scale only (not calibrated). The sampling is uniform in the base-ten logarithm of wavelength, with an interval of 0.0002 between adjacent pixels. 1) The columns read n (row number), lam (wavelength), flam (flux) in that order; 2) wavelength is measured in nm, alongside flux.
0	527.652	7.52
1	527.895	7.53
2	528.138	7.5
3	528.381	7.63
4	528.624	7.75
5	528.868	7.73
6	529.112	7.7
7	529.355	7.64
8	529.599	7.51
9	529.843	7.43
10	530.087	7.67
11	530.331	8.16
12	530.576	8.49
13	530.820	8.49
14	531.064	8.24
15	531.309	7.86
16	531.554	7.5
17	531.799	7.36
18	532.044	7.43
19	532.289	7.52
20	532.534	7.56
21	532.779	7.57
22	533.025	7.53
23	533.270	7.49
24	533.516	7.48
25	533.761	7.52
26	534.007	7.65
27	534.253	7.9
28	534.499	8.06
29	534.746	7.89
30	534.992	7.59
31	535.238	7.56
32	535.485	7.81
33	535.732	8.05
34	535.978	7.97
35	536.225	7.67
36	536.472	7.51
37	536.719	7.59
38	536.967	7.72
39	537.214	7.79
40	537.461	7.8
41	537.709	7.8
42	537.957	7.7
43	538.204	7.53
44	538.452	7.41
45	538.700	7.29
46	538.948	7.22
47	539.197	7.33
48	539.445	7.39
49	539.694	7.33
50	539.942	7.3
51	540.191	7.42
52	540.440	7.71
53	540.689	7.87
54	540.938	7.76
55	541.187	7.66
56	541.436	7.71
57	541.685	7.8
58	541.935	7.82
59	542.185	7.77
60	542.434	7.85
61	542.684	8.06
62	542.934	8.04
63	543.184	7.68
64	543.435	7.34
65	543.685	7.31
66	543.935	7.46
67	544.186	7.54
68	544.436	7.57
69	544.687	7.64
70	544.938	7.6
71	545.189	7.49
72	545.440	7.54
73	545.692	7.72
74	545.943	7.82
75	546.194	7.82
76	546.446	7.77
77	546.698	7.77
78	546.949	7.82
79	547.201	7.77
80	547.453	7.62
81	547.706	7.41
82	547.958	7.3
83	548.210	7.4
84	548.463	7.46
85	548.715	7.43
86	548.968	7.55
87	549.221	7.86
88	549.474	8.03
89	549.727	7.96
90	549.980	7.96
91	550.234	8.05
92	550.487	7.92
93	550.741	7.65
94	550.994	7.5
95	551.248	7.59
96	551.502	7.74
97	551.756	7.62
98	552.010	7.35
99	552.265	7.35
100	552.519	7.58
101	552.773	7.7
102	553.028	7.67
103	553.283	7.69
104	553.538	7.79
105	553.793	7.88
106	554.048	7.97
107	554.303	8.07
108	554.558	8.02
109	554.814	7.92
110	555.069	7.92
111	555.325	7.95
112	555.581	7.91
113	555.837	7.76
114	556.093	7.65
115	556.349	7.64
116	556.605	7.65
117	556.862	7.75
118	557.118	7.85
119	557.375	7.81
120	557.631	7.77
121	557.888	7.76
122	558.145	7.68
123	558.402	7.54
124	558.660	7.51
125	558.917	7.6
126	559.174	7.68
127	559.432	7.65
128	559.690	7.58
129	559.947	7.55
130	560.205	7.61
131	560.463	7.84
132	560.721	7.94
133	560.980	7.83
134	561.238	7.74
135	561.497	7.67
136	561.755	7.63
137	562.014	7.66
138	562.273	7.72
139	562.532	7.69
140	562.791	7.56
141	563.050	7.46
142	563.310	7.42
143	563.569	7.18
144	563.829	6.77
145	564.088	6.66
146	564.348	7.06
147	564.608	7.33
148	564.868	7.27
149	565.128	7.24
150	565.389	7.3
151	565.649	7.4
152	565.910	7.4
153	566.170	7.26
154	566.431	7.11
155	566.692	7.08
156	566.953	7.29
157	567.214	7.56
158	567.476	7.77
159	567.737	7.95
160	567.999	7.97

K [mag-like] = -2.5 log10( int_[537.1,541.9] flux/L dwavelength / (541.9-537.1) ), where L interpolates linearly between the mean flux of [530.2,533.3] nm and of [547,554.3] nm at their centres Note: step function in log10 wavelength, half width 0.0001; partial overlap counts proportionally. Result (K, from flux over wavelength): 0.02 mag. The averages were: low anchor 7.79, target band 7.57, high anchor 7.68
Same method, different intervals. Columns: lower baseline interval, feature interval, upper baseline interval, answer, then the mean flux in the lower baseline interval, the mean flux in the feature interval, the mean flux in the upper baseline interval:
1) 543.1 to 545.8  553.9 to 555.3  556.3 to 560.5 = -0.048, 7.53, 7.98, 7.67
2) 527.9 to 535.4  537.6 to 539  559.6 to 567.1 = 0.021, 7.71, 7.51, 7.42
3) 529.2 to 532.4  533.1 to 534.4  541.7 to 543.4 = 0.026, 7.79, 7.62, 7.83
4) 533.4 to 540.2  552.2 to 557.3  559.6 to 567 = -0.043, 7.62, 7.79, 7.42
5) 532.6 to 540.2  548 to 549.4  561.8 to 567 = -0.010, 7.61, 7.54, 7.3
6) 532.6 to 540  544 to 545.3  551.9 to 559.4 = 0.015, 7.62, 7.56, 7.74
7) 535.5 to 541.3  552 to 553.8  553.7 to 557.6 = 0.026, 7.6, 7.62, 7.85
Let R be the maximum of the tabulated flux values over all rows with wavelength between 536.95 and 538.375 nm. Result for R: 7.8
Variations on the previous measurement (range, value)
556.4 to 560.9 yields 7.94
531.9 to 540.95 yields 8.06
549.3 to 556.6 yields 8.07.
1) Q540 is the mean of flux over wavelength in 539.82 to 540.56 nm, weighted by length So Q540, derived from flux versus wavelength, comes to 7.47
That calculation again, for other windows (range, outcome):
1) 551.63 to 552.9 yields 7.52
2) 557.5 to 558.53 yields 7.69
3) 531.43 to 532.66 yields 7.48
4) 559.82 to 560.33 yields 7.58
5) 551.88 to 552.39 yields 7.34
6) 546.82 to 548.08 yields 7.59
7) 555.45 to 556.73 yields 7.72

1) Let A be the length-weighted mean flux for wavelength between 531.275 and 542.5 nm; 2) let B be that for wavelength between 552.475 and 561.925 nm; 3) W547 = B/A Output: 1.02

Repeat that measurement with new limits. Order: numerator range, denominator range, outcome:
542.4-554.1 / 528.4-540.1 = 1.00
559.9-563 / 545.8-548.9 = 1.01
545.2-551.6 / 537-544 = 1.01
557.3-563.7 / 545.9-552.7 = 1.00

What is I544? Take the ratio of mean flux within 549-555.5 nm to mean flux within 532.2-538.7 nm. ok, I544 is 1.0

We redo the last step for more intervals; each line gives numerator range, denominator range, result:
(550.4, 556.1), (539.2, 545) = 1.02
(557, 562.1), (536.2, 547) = 1.01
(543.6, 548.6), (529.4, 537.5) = 0.98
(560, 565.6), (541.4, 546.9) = 0.97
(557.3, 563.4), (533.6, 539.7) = 1.00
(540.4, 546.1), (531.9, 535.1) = 1.01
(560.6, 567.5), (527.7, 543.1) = 0.96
